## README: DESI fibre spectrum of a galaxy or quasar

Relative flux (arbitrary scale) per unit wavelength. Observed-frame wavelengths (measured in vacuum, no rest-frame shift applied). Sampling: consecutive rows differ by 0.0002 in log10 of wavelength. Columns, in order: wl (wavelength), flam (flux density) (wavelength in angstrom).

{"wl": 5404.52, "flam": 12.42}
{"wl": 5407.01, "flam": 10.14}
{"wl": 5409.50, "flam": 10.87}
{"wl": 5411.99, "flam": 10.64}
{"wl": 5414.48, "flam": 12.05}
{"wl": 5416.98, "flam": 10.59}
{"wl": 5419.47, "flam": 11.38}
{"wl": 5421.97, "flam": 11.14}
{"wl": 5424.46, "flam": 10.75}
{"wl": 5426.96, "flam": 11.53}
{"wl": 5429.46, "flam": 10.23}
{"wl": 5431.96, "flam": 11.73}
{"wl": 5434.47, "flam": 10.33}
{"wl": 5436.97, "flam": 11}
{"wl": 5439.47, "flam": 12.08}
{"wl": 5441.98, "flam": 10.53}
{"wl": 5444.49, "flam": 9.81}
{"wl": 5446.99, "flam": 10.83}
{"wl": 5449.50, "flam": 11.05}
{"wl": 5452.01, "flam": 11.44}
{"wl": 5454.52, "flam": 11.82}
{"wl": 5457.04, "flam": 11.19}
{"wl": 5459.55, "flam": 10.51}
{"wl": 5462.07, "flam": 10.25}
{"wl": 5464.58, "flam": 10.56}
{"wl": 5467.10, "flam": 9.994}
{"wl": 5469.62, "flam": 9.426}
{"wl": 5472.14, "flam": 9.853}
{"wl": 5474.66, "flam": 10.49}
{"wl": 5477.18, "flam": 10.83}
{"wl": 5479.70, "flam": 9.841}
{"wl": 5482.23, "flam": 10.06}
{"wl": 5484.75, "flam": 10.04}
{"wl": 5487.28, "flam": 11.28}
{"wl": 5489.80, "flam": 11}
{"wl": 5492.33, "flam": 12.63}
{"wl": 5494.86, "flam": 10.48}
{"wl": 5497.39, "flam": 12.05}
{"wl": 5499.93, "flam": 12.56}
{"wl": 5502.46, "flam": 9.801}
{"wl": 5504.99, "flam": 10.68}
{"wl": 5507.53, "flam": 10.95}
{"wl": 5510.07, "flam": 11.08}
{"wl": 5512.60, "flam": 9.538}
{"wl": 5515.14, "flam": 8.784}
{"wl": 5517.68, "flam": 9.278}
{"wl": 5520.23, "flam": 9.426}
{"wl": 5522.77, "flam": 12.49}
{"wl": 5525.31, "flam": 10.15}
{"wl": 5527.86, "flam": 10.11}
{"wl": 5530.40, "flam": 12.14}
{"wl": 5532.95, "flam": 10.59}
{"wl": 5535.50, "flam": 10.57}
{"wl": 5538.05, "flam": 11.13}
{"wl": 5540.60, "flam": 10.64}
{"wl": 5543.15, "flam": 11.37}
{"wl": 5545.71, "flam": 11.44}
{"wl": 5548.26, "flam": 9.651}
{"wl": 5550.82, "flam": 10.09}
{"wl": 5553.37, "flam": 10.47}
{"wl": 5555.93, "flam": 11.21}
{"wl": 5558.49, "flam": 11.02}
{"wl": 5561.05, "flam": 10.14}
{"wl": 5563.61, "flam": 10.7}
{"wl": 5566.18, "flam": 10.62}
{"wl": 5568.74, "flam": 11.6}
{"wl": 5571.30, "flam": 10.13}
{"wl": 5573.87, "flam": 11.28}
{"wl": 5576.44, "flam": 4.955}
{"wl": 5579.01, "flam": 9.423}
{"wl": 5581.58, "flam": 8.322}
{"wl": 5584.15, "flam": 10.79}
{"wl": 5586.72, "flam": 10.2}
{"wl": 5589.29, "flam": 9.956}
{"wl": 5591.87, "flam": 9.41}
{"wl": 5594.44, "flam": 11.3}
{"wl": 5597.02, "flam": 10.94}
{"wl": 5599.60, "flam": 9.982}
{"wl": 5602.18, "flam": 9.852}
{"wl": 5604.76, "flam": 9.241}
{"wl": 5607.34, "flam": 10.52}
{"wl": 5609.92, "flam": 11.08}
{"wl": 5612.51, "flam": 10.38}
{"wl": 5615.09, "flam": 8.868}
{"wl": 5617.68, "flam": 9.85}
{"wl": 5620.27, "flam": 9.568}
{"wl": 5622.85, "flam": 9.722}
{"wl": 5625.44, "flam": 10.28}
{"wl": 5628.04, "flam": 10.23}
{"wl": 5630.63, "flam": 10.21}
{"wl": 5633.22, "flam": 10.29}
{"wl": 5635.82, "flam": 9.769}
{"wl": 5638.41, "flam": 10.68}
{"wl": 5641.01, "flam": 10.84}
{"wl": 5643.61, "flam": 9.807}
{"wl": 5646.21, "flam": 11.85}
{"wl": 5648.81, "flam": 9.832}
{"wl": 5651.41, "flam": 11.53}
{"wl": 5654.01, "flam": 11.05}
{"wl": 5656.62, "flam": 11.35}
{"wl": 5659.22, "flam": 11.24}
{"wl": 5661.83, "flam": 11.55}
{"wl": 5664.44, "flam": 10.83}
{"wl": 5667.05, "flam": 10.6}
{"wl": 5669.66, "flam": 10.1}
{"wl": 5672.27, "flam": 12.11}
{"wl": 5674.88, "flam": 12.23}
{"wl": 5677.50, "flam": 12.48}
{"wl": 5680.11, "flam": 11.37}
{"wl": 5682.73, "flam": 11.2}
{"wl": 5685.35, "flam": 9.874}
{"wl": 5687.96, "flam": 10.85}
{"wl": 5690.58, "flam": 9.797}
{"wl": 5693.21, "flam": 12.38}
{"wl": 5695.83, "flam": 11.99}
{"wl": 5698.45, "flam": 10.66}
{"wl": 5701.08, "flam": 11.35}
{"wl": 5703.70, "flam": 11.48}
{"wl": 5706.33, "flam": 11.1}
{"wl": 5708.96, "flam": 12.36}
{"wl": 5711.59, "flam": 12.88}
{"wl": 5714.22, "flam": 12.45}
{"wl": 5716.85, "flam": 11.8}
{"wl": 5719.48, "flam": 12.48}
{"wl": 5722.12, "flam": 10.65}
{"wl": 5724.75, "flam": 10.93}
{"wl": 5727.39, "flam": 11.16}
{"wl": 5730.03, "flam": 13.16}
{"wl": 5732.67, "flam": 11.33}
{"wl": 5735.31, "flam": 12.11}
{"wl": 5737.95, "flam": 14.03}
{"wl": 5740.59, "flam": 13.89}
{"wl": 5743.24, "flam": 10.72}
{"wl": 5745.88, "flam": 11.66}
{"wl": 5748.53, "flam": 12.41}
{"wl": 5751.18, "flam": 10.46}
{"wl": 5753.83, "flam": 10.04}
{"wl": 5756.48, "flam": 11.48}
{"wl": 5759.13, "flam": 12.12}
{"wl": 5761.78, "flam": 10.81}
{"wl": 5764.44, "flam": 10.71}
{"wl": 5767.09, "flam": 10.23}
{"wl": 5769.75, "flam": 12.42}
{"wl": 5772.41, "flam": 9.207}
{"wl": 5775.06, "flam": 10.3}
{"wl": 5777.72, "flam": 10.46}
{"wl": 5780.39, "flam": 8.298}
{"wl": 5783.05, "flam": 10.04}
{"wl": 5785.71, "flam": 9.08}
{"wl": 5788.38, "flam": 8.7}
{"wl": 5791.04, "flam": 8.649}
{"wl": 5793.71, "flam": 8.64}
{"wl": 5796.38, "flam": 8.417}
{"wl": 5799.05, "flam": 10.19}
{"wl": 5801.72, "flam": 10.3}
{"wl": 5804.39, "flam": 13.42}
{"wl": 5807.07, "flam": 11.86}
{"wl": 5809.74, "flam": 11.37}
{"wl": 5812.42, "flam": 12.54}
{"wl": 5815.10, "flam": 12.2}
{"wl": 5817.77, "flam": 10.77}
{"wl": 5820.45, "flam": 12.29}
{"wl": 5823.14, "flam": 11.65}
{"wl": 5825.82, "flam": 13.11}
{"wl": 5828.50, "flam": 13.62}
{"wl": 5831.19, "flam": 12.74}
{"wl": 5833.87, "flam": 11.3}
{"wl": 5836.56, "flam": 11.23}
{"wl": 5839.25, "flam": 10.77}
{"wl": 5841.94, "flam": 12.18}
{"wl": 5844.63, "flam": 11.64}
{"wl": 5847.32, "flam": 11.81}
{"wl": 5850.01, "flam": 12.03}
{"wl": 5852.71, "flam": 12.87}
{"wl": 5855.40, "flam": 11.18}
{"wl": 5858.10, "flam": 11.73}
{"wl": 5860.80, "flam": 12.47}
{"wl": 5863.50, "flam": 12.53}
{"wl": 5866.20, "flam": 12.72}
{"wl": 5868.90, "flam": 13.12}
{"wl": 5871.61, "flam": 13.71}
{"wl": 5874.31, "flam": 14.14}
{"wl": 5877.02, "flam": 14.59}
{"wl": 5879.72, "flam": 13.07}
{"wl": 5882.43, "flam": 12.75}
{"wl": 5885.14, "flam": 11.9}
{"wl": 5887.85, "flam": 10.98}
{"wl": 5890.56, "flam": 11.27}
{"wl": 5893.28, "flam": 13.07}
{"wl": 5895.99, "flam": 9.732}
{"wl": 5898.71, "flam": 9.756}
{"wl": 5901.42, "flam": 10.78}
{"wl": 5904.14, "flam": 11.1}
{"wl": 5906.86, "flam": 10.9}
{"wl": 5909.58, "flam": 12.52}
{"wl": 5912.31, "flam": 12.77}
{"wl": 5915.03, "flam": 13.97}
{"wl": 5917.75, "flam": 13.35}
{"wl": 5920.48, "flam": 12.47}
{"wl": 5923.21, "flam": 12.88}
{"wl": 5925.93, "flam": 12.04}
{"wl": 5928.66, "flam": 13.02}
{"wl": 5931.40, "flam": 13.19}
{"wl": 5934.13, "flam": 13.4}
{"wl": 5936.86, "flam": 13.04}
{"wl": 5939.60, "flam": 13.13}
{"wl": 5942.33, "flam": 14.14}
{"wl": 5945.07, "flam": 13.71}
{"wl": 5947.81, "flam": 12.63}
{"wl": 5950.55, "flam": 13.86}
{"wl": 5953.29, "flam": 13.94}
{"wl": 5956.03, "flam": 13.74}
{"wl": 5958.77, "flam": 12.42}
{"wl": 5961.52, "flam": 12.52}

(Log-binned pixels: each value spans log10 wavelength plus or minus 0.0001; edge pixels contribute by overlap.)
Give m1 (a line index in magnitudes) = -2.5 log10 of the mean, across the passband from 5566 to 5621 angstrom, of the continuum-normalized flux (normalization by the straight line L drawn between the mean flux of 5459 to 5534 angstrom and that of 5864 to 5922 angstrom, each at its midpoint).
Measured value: 0.113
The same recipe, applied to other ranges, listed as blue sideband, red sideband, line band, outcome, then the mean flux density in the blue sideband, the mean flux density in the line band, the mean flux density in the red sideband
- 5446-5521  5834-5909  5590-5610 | 0.080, 10.6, 10.2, 12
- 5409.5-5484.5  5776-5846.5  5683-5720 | -0.057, 10.7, 11.5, 11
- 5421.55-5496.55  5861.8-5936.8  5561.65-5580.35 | 0.142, 10.8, 9.82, 12.4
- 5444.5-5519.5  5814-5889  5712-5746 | -0.028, 10.6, 12.1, 12.3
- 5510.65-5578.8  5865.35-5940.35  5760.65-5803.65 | 0.195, 10.4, 9.82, 12.5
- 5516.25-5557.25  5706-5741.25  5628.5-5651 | 0.103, 10.7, 10.4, 12.2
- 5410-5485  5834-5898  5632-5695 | 0.048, 10.7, 11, 12.2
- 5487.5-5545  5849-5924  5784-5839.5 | 0.086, 10.8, 11.1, 12.3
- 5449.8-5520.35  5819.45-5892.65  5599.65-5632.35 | 0.125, 10.6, 9.99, 12.4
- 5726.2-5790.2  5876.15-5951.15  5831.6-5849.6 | 0.019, 11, 11.6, 12.5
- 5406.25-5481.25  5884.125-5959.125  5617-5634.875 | 0.142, 10.8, 10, 12.5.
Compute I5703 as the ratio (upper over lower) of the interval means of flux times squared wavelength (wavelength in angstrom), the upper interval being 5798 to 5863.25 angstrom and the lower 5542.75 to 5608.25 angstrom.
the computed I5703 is 1.28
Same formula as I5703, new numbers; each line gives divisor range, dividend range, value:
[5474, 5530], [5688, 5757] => 1.19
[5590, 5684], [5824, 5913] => 1.24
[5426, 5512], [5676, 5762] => 1.18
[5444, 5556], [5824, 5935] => 1.32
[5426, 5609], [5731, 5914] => 1.22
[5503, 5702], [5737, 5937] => 1.21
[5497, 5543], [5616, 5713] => 1.08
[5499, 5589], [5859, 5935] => 1.36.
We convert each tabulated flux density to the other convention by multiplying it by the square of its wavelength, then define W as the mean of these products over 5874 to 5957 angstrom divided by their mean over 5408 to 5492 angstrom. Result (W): 1.4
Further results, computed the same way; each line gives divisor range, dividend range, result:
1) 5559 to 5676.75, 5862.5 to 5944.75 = 1.34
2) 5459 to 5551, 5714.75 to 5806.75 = 1.13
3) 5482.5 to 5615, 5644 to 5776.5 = 1.16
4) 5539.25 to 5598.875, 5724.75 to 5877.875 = 1.22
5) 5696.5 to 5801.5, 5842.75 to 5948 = 1.19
